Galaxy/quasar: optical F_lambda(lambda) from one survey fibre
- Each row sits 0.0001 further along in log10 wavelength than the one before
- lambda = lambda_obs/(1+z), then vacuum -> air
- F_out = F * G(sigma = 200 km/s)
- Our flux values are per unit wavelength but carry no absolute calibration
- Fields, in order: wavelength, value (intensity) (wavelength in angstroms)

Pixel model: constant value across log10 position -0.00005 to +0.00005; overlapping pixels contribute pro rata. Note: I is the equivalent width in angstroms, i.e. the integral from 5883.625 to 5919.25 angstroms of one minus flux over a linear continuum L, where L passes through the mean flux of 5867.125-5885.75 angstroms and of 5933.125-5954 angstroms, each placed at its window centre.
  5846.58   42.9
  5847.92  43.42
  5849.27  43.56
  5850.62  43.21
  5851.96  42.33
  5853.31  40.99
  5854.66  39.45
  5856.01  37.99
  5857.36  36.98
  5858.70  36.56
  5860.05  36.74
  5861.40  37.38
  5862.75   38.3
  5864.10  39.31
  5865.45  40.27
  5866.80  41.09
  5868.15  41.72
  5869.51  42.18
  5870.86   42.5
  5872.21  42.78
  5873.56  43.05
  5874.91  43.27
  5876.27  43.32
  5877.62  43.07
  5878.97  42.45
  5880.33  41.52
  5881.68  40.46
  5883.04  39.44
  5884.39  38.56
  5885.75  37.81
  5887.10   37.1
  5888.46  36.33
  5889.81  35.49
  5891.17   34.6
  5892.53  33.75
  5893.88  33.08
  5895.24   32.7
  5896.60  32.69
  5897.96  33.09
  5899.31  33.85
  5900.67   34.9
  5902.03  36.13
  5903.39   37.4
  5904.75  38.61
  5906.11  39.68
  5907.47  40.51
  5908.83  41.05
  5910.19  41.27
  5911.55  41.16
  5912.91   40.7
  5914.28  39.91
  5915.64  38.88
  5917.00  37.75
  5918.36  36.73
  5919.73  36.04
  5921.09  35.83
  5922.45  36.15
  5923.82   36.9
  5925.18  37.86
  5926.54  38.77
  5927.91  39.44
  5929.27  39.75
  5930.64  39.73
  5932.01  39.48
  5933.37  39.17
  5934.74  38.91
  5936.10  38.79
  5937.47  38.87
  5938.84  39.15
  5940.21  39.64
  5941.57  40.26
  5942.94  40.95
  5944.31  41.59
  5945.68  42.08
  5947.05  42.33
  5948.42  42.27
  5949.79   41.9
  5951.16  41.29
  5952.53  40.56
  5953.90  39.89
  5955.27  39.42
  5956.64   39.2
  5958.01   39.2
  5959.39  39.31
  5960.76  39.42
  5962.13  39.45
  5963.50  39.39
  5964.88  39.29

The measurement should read 3.6 angstroms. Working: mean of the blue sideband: 41.7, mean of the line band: 37.1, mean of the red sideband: 40.5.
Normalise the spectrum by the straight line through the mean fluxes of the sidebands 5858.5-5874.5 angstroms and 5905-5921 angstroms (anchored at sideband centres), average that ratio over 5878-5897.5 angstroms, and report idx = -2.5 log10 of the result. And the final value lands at 0.08 mag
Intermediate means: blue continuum 40.3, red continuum 39.3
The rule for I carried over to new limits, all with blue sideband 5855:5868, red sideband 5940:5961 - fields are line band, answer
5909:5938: 0.9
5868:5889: -1.1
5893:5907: 1.5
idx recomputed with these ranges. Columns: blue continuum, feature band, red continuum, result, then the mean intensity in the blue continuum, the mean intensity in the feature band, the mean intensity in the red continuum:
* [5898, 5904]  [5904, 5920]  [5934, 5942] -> -0.08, 35.3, 39.4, 39.3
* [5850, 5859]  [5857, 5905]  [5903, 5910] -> 0.04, 39.8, 38.3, 39.7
